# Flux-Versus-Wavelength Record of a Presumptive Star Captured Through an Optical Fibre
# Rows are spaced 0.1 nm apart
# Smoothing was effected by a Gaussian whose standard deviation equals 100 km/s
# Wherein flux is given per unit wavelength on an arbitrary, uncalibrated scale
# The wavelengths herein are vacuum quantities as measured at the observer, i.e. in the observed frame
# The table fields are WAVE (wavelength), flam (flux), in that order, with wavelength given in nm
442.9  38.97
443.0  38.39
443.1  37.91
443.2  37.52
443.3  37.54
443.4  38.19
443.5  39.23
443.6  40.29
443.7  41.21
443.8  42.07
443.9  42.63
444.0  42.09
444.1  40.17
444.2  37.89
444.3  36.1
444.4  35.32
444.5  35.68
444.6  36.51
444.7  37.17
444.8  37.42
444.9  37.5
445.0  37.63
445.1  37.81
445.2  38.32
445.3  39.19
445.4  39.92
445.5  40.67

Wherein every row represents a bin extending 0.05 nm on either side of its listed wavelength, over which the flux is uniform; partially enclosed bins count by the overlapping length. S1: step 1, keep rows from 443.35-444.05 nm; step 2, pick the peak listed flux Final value 42.63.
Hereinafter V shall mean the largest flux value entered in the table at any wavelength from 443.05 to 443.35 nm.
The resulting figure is 37.91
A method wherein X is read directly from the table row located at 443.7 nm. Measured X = 41.21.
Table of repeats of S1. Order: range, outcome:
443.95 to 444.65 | 42.09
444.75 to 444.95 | 37.5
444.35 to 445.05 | 37.63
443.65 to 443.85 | 42.07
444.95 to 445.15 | 37.81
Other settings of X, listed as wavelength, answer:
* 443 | 38.39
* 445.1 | 37.81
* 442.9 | 38.97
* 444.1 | 40.17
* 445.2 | 38.32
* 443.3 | 37.54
